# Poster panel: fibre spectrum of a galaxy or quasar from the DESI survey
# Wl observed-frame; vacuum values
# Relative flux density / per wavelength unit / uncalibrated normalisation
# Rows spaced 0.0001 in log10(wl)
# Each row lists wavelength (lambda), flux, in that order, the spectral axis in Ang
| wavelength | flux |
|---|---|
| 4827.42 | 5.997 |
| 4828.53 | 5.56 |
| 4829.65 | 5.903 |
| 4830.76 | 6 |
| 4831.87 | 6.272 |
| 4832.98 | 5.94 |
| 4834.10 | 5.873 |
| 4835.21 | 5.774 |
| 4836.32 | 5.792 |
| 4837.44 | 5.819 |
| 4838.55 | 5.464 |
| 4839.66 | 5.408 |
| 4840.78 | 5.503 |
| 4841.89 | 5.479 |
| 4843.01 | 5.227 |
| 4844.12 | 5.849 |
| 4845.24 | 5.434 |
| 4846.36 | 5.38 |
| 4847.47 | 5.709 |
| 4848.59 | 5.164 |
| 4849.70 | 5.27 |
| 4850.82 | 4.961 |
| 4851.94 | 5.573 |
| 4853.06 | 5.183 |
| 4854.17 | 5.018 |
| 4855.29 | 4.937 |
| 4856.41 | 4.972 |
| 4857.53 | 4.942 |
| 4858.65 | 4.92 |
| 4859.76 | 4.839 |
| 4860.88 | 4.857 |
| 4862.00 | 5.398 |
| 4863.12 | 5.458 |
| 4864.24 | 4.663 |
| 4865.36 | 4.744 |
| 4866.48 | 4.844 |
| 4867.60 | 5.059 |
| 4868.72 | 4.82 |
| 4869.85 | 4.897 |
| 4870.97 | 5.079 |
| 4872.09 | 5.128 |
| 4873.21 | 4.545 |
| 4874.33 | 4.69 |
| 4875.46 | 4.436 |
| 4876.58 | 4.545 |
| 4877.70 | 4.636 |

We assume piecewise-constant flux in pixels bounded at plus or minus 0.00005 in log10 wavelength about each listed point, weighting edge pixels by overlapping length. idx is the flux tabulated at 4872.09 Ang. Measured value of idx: 5.128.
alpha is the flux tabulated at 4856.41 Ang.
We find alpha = 4.972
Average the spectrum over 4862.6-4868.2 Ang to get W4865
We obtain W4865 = 4.95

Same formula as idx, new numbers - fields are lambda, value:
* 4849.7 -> 5.27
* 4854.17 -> 5.018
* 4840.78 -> 5.503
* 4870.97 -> 5.079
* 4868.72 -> 4.82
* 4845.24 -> 5.434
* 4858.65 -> 4.92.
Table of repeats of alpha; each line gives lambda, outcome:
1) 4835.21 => 5.774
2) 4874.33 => 4.69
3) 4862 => 5.398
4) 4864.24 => 4.663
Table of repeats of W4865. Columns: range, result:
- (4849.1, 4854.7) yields 5.21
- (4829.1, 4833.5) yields 6.04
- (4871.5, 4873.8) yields 4.85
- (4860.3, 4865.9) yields 5.02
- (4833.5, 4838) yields 5.81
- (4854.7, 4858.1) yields 4.94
